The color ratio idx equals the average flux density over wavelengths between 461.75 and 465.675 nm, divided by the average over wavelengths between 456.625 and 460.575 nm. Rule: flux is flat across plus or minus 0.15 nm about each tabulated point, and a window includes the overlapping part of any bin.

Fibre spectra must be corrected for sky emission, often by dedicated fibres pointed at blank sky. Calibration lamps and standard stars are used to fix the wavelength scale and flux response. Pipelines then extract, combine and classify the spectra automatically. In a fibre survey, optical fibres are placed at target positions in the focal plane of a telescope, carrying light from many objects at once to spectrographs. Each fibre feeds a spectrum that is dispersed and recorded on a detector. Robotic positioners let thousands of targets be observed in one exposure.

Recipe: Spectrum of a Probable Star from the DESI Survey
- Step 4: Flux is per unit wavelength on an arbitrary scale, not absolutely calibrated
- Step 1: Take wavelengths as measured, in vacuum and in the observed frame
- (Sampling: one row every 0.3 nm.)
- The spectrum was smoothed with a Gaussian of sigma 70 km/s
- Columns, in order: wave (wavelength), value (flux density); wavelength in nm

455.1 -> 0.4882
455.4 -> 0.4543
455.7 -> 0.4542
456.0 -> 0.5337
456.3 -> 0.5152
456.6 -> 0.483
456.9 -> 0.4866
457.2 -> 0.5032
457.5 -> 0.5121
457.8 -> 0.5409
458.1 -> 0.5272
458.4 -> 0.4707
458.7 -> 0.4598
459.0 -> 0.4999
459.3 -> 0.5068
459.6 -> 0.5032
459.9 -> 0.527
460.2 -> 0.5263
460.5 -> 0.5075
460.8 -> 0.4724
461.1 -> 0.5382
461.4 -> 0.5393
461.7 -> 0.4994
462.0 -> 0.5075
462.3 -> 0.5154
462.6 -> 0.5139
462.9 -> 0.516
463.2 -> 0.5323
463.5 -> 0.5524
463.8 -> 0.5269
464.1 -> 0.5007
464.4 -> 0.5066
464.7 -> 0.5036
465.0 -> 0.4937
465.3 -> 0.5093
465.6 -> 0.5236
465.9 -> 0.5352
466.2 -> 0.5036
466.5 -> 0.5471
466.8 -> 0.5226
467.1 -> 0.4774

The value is 1.0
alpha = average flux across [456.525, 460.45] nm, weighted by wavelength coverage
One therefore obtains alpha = 0.504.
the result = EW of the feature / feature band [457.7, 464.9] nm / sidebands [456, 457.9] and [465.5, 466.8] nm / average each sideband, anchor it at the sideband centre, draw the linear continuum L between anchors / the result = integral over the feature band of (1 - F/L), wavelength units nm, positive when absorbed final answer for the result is 0.07 nm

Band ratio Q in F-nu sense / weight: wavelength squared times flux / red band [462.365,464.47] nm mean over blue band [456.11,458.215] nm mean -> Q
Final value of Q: 1.1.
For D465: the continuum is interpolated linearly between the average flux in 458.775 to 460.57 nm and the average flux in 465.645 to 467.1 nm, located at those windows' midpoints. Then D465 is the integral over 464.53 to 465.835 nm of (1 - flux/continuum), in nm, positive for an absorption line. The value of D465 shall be 0.03 nm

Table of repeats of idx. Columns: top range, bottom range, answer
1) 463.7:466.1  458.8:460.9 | 1.01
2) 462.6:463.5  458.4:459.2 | 1.10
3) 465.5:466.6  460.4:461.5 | 1.03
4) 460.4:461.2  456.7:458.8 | 1.01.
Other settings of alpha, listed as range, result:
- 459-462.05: 0.512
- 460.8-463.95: 0.522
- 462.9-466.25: 0.517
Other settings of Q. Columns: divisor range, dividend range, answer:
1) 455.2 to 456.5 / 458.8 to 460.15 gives 1.06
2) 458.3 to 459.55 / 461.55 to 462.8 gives 1.06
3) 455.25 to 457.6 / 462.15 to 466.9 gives 1.09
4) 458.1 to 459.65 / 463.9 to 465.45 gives 1.05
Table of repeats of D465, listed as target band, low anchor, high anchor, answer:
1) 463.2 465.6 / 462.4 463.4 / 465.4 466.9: 0.040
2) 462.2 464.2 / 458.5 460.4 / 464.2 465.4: -0.081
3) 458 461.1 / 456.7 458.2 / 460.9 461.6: 0.127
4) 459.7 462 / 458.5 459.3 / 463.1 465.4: -0.089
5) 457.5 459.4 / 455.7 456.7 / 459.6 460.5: 0.042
